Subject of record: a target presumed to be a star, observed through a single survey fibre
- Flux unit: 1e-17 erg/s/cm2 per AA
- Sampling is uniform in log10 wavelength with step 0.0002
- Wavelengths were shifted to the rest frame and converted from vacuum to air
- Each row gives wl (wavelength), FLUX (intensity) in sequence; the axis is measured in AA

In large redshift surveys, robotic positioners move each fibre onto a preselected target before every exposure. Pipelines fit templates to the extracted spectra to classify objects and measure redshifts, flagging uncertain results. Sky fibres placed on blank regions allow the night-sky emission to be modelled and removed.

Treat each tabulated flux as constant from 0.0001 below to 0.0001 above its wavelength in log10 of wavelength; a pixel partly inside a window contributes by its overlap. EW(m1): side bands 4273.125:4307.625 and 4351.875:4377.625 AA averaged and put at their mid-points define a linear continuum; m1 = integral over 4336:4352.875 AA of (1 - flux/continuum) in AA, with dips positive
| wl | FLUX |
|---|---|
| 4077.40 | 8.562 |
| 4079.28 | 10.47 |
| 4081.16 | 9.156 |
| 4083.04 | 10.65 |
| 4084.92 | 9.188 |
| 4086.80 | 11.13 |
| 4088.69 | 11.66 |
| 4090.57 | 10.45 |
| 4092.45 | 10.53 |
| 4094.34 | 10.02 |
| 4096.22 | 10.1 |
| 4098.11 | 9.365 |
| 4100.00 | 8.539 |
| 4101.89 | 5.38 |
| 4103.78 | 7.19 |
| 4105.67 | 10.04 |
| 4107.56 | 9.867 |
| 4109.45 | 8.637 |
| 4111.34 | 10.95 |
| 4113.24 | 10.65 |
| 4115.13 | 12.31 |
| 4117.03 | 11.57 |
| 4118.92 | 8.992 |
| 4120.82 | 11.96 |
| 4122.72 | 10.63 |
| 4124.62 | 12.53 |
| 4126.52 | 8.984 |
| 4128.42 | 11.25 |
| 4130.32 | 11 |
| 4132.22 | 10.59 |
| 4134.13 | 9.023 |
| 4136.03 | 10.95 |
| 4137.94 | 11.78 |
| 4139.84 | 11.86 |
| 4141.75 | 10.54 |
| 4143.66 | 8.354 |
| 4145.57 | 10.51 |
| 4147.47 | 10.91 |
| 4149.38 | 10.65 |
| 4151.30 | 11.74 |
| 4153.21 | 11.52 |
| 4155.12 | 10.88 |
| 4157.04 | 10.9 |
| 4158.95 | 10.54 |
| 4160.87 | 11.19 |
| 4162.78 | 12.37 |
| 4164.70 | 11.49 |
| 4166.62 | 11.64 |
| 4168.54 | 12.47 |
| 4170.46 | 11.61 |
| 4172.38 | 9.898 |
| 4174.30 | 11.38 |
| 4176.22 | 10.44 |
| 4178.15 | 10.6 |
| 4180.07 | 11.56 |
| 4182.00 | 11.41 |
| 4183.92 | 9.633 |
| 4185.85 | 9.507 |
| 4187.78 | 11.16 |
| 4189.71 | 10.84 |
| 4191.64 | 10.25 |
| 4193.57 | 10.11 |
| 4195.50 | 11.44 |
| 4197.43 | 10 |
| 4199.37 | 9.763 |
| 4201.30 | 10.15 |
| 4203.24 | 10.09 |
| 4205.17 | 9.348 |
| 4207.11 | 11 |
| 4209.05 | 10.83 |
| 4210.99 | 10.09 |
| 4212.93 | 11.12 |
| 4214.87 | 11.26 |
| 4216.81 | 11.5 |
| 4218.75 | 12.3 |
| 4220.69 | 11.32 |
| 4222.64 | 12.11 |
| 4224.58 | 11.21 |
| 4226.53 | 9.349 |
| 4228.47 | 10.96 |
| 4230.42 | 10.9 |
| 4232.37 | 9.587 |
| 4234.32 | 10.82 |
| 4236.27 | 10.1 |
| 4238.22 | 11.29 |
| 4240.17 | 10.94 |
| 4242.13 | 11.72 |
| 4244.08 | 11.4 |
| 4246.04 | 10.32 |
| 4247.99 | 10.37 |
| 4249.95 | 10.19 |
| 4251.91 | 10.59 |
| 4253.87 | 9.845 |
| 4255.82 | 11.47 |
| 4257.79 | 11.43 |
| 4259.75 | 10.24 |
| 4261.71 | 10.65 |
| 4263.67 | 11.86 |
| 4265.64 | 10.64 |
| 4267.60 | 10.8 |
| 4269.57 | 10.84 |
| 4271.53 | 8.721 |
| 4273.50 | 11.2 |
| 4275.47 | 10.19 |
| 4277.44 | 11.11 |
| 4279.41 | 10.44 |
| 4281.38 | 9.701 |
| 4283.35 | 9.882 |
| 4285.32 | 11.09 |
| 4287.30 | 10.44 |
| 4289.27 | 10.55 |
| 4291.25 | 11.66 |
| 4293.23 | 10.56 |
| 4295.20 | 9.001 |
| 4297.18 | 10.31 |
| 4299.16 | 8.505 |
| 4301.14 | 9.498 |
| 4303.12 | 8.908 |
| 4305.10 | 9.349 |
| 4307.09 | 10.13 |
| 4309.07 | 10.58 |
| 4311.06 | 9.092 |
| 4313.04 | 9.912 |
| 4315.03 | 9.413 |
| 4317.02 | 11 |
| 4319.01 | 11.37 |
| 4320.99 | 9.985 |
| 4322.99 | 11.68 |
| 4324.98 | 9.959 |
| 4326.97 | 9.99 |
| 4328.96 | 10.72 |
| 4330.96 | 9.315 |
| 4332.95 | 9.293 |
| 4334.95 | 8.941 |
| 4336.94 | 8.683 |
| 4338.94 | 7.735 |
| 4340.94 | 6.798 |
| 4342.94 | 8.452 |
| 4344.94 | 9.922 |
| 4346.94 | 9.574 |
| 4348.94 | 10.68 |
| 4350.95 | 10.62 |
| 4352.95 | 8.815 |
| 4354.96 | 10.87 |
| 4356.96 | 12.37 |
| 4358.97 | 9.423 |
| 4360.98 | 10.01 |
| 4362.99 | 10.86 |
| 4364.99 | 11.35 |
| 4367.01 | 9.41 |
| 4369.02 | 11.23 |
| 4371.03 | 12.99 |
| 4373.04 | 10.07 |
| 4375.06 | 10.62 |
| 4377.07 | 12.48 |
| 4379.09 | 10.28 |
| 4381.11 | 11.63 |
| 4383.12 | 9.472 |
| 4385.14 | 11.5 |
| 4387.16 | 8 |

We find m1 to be 2.5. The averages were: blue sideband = 10.1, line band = 9.05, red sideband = 10.8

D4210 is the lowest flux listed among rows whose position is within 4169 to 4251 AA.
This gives 9.348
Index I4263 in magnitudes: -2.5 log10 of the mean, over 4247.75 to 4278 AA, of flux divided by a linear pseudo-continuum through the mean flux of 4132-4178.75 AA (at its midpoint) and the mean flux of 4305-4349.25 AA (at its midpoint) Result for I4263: -0.050 mag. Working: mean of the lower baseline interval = 11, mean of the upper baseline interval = 9.67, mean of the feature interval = 10.6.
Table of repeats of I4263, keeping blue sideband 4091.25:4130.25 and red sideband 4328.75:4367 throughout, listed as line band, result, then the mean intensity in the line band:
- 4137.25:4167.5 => -0.114 mag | 11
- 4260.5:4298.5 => -0.077 mag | 10.5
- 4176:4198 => -0.074 mag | 10.6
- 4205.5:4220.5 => -0.127 mag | 11.1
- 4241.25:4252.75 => -0.099 mag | 10.8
